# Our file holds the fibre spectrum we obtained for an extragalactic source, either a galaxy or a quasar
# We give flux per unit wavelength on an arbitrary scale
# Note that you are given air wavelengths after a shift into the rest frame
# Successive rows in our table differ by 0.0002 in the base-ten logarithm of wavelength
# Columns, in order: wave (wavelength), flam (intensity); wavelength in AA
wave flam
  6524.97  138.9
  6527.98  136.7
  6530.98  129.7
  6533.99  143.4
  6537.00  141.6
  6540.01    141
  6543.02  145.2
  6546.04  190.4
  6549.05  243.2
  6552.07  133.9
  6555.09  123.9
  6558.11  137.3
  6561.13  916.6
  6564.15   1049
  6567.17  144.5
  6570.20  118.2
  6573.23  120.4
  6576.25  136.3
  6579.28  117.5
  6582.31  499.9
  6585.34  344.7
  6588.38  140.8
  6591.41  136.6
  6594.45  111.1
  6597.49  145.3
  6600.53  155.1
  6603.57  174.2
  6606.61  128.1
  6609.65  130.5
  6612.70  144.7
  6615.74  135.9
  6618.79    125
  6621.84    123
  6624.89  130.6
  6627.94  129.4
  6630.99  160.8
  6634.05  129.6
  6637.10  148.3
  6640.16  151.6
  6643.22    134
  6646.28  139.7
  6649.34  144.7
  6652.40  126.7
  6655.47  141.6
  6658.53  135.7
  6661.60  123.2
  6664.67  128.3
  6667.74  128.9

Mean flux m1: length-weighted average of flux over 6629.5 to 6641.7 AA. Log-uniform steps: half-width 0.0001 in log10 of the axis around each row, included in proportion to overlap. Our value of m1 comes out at 147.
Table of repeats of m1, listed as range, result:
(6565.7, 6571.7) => 131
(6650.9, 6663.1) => 132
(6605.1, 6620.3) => 133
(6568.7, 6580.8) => 123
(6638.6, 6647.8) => 142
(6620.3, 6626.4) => 127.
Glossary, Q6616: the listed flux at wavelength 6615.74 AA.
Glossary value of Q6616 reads 135.9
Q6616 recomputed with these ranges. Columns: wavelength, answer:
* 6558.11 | 137.3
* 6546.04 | 190.4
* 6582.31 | 499.9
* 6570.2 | 118.2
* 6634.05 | 129.6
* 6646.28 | 139.7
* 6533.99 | 143.4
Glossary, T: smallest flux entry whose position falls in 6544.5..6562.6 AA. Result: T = 123.9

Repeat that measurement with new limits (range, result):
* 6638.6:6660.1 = 126.7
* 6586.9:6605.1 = 111.1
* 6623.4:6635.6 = 129.4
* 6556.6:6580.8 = 117.5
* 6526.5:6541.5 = 129.7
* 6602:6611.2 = 128.1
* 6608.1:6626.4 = 123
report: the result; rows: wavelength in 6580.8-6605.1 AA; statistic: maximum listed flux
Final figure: 499.9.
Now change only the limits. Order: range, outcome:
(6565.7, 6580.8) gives 144.5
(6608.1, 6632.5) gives 160.8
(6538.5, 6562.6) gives 916.6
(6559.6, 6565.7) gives 1049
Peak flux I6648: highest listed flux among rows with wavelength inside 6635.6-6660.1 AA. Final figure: 151.6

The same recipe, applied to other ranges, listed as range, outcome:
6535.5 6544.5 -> 145.2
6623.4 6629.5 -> 130.6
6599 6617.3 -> 174.2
